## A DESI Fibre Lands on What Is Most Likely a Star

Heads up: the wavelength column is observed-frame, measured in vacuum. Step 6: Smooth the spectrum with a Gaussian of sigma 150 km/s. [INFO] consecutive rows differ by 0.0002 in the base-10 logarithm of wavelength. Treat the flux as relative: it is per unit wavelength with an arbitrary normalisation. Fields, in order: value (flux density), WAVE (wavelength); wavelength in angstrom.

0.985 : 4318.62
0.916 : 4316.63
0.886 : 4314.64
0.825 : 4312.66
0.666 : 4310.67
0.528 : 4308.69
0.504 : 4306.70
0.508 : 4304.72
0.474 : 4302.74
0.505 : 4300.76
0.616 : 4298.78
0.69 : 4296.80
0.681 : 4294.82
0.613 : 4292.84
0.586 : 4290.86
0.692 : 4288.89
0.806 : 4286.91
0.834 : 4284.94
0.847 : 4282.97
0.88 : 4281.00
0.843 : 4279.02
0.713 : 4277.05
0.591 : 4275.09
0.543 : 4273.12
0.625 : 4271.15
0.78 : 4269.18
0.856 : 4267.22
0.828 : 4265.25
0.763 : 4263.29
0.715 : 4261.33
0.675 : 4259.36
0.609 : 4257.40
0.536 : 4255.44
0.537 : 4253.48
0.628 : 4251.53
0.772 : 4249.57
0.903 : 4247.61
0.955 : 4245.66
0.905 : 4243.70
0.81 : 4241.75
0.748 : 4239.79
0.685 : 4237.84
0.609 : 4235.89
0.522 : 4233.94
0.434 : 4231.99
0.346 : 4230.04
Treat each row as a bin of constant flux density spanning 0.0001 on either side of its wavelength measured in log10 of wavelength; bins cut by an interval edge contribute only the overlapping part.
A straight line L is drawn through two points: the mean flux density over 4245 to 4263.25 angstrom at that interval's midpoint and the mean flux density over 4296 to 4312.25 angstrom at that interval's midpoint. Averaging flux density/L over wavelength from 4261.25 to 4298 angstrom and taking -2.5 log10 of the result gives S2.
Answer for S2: -0.15 mag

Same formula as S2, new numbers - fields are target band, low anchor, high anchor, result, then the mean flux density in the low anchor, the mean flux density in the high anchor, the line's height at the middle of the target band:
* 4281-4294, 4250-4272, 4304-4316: -0.099 mag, 0.689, 0.664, 0.676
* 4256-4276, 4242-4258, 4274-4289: 0.094 mag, 0.737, 0.779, 0.759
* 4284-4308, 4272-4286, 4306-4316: 0.159 mag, 0.75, 0.695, 0.721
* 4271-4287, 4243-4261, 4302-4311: -0.195 mag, 0.721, 0.528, 0.626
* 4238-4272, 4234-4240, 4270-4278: -0.170 mag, 0.648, 0.621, 0.635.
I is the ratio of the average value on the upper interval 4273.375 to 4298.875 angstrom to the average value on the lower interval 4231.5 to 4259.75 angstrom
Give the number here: 1.04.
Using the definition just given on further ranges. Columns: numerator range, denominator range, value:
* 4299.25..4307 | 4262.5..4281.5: 0.68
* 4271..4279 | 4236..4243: 0.88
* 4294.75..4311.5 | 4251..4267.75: 0.84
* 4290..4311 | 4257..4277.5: 0.82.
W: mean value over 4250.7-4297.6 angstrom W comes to 0.703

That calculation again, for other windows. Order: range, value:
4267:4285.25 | 0.744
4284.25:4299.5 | 0.688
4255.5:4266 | 0.7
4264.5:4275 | 0.712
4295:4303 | 0.591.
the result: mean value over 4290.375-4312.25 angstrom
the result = 0.585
